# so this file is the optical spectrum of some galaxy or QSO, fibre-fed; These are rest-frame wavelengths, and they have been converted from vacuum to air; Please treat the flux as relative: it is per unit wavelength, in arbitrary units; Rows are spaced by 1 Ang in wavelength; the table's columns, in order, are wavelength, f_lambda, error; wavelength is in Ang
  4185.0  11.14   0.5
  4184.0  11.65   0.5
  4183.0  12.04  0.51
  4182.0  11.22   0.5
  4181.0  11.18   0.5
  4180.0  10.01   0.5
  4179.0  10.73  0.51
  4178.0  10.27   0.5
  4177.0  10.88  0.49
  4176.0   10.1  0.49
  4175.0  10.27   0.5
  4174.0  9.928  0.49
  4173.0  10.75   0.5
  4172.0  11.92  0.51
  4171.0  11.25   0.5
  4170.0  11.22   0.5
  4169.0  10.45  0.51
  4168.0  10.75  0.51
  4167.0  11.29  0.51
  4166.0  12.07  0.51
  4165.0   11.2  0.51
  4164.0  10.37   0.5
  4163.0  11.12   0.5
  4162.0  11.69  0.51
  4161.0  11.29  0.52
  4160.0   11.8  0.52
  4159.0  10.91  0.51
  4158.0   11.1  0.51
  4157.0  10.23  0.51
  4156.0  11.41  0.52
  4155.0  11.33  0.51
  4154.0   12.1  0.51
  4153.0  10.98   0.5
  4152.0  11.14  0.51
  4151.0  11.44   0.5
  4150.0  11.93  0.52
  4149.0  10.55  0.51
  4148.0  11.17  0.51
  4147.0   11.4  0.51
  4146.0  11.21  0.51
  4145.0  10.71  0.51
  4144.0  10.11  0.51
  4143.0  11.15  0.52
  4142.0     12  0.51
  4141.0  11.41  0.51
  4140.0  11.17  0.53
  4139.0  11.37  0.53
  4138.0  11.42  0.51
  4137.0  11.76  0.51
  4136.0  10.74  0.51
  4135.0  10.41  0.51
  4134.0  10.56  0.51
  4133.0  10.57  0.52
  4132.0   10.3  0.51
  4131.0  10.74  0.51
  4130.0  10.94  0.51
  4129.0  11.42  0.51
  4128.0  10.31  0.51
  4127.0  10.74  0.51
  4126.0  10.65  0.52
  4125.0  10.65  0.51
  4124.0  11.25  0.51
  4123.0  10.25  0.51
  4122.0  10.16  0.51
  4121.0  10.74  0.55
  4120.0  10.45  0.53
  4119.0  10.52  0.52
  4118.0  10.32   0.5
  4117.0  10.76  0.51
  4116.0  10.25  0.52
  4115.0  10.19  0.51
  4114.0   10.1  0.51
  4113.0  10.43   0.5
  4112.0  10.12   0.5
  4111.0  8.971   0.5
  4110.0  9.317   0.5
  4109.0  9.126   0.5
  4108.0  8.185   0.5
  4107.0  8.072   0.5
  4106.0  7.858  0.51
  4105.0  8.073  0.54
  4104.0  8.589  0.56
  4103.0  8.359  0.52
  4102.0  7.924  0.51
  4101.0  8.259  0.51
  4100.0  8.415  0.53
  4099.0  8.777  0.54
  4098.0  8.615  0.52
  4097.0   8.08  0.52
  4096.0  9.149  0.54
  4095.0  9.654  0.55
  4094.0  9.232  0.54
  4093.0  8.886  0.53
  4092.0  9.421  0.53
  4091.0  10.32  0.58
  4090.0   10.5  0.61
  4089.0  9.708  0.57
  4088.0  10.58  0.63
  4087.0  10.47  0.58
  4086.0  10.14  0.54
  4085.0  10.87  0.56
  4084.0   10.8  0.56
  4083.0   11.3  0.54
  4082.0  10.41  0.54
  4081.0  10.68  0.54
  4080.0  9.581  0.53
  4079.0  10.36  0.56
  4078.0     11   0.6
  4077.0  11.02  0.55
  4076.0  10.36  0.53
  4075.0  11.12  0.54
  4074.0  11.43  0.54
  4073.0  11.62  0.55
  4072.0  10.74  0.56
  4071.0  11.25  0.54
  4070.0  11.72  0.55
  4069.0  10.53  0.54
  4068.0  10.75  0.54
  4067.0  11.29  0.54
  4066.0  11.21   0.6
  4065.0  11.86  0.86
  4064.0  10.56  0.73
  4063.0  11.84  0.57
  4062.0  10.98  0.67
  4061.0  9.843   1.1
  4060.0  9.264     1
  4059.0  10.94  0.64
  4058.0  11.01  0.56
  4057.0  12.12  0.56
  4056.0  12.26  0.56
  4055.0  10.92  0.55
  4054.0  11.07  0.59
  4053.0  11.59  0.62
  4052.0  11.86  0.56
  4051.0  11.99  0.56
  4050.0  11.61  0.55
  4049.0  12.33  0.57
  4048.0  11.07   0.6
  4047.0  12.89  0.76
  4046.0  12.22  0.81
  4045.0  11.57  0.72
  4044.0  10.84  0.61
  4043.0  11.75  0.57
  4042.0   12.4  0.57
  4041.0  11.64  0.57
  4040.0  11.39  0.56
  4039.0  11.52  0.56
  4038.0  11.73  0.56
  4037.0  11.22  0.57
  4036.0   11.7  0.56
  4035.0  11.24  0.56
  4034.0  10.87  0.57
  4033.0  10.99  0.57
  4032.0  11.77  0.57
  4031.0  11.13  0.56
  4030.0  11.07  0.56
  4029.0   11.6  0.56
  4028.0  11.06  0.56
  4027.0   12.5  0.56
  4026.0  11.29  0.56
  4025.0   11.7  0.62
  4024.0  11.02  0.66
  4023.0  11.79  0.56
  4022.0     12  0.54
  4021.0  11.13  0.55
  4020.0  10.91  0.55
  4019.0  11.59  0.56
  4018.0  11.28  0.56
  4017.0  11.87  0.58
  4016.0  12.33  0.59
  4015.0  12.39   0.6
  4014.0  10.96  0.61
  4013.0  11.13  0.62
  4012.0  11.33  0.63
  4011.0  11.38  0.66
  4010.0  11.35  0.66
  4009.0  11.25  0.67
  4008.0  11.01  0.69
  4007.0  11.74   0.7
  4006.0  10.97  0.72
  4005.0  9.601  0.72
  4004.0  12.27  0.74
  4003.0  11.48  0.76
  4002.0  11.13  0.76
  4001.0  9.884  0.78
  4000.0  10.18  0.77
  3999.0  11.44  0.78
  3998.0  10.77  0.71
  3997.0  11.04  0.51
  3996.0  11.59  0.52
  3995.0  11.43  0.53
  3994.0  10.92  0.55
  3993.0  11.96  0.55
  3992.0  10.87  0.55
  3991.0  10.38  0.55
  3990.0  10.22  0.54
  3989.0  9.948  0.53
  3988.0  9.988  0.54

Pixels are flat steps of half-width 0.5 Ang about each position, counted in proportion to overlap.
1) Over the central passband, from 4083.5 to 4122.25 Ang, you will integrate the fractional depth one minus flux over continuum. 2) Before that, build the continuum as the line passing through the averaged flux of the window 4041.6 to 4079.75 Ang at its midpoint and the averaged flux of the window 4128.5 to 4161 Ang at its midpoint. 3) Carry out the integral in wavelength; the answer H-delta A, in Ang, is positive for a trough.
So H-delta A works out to 5.89 Ang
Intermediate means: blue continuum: 11.3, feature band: 9.49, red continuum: 11.1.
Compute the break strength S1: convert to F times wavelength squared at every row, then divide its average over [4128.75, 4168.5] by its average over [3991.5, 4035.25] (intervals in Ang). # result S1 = 1.1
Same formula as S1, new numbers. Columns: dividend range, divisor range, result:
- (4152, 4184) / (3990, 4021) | 1.07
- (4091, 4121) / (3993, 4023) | 0.86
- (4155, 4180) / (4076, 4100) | 1.14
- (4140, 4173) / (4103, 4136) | 1.14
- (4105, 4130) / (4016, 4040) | 0.91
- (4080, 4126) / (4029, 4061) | 0.87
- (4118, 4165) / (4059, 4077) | 1.04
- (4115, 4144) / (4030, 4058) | 0.97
